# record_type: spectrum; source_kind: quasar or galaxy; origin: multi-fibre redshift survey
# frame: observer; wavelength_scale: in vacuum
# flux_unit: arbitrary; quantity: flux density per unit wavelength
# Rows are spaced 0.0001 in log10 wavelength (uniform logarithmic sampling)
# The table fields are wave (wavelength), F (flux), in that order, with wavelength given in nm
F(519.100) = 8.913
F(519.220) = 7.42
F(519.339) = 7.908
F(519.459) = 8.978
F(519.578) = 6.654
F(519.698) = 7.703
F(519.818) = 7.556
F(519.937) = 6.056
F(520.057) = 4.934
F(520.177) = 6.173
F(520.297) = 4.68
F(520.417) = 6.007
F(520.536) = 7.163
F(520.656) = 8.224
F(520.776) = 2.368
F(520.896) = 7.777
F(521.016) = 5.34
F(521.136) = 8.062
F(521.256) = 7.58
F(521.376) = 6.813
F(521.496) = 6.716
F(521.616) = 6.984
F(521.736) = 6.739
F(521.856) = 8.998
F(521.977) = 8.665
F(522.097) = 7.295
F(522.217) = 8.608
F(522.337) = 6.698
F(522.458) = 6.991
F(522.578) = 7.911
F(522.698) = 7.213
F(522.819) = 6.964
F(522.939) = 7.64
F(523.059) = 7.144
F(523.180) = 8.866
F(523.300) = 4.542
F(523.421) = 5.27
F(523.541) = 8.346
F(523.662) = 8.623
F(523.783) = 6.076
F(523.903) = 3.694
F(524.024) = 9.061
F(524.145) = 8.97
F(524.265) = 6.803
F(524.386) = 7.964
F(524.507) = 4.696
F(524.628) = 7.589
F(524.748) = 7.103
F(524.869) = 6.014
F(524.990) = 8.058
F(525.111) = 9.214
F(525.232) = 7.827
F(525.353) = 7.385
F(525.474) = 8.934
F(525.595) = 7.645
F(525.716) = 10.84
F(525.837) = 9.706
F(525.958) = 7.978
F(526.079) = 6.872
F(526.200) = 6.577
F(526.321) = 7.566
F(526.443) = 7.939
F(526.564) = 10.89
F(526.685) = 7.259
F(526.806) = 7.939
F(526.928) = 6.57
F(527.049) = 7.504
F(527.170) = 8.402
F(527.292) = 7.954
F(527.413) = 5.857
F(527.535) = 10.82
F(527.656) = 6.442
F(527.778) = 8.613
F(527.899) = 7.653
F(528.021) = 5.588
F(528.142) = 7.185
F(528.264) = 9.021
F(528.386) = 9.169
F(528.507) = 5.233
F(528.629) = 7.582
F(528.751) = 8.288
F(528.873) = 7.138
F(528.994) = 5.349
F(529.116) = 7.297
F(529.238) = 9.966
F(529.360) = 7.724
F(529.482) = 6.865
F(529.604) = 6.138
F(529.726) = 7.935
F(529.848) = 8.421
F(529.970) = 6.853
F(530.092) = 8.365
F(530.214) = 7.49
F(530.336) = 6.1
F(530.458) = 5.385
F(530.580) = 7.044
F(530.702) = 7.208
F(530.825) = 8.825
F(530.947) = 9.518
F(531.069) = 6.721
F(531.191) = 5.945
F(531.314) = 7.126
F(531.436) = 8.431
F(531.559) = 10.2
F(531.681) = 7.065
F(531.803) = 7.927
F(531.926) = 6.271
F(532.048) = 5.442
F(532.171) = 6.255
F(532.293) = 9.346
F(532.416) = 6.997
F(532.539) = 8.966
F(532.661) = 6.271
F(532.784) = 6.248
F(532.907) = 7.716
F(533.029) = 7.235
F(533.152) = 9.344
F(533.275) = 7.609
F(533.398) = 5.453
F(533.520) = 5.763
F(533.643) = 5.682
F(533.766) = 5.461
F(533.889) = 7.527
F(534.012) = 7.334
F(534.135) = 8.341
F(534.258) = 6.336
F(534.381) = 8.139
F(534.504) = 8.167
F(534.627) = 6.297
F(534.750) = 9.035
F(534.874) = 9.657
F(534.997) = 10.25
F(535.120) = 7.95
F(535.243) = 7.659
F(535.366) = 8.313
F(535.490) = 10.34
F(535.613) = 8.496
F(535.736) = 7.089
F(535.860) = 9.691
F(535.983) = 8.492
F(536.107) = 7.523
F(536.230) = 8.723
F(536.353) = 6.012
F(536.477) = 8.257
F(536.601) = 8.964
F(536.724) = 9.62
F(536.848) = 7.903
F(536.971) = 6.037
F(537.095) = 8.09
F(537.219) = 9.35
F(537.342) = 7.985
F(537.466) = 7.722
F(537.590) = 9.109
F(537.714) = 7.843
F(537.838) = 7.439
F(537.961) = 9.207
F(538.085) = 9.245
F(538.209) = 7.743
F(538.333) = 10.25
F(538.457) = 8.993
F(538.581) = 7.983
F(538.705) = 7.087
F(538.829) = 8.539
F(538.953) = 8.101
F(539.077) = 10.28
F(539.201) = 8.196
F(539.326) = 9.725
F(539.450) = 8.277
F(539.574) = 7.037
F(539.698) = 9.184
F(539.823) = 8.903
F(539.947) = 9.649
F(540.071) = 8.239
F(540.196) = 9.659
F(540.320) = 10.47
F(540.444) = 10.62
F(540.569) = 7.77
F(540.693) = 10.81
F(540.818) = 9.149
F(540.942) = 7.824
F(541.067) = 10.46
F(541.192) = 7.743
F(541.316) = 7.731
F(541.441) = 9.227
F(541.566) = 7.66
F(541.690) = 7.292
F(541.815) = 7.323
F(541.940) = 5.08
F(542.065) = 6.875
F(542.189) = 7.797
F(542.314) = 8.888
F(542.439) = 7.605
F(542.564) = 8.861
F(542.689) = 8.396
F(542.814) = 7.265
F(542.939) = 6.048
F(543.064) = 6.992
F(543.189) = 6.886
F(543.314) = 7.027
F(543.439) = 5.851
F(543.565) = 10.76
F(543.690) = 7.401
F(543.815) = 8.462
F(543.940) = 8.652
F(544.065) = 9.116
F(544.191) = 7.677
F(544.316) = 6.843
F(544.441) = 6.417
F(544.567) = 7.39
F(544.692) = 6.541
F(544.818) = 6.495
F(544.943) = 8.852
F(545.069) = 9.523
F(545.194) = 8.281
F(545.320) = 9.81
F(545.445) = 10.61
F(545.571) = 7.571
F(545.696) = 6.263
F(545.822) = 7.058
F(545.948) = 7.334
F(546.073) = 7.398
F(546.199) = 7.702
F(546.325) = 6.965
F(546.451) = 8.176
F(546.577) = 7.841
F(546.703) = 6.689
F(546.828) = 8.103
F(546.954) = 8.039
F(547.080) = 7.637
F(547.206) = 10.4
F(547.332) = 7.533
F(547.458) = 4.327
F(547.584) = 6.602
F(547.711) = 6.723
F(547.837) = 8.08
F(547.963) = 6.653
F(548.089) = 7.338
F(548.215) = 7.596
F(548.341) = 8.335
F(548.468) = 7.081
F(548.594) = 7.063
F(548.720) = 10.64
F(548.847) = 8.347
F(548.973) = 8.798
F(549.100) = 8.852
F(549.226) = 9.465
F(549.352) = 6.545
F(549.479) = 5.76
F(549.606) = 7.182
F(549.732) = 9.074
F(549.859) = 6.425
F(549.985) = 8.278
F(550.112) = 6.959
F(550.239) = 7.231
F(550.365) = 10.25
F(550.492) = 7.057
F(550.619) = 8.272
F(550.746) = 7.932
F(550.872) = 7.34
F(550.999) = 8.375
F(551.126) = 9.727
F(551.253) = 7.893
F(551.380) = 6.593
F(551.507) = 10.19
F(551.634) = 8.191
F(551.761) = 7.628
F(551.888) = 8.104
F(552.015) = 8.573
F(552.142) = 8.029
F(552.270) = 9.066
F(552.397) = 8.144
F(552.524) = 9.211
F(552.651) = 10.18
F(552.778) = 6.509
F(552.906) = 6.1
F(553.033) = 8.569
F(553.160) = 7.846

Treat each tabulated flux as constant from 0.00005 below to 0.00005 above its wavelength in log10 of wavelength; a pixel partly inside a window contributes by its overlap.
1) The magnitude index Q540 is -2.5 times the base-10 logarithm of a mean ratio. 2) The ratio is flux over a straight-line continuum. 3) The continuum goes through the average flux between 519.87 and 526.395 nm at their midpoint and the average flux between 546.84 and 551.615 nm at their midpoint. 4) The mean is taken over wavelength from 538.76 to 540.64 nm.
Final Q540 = -0.179 mag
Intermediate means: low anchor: 7.19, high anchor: 7.86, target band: 8.98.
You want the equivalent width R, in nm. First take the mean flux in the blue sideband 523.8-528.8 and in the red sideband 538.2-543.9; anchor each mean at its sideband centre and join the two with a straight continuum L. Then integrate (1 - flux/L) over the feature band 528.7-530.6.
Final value 0.14 nm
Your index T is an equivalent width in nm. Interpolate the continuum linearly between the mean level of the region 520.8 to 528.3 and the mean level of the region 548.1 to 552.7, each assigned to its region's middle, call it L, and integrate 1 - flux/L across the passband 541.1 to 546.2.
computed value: 0.16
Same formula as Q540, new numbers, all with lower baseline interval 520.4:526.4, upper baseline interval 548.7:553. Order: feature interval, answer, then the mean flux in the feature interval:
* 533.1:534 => 0.14 mag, 6.7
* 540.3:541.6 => -0.15 mag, 9.02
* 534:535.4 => -0.07 mag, 8.15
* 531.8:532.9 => 0.08 mag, 7.06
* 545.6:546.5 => 0.10 mag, 7.27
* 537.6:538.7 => -0.10 mag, 8.54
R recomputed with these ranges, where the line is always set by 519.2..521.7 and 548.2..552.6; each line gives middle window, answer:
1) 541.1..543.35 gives 0.06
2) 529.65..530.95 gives -0.05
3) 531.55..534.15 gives 0.06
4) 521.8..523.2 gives -0.19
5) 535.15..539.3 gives -0.48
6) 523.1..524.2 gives -0.03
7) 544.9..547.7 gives 0.04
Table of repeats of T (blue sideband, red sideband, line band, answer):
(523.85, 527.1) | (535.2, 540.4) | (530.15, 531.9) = 0.133 nm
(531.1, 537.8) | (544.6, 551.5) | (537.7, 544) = -0.436 nm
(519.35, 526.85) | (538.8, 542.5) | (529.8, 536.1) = 0.314 nm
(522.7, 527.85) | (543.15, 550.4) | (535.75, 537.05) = -0.065 nm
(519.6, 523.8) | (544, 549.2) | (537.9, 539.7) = -0.268 nm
